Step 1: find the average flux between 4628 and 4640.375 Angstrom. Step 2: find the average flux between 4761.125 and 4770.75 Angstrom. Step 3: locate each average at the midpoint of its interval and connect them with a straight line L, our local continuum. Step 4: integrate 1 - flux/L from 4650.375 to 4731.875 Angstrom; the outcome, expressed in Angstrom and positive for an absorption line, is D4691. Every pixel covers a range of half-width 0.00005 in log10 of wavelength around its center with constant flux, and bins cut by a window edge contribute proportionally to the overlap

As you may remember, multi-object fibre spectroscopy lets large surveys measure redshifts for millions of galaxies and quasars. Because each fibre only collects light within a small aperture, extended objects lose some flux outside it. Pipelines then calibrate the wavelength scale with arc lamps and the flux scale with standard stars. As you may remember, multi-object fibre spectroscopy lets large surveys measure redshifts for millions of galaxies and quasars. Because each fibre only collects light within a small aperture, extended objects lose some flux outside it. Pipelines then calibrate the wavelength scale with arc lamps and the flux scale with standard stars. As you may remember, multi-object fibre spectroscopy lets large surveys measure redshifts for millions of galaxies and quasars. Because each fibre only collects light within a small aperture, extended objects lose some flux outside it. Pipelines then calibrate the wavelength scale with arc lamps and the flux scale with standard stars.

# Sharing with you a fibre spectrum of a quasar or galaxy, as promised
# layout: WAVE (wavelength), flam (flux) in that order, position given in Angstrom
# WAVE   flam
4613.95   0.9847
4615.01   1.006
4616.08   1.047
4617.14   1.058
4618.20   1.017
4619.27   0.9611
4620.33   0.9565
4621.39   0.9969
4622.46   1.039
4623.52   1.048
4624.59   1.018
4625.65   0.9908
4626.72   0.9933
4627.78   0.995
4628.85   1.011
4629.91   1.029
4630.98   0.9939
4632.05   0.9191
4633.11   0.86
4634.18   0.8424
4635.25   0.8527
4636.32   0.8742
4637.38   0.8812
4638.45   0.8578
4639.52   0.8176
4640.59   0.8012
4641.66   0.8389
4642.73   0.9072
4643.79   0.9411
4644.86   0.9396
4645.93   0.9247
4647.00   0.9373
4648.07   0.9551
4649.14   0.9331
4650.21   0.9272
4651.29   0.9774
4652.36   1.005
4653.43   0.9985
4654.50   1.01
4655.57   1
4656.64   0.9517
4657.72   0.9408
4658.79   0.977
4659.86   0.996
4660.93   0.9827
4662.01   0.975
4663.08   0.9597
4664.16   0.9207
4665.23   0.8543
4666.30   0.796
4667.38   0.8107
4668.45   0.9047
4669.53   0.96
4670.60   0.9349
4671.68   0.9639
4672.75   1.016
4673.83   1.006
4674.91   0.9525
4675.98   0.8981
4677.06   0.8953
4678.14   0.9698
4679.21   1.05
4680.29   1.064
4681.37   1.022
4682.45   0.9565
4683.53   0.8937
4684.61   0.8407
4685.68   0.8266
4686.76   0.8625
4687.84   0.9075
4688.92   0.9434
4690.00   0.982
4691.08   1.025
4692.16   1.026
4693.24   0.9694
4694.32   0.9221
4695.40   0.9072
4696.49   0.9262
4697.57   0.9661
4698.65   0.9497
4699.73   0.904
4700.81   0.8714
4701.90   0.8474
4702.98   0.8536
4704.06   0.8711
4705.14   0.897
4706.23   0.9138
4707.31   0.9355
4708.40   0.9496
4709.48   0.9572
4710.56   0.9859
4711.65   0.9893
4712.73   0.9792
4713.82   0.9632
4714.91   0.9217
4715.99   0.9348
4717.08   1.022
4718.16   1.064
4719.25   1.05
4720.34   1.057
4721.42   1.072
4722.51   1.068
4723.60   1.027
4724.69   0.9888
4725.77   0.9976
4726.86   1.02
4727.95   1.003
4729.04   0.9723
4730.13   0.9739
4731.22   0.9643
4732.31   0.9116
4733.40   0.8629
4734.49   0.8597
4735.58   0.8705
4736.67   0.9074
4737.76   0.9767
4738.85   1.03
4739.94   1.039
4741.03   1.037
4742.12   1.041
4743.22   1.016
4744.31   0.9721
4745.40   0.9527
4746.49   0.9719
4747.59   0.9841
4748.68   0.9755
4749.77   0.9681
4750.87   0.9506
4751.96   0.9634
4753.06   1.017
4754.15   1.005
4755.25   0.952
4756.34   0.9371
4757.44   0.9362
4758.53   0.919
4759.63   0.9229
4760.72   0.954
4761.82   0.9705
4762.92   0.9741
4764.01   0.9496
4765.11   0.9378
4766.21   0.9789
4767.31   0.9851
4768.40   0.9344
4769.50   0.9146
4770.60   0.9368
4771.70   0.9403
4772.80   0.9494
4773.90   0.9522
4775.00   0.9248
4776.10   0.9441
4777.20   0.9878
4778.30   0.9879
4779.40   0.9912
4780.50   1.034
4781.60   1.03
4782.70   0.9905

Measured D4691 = -2.79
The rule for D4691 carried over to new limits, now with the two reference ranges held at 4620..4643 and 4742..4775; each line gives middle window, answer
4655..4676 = -0.03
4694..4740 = -0.29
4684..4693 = 0.16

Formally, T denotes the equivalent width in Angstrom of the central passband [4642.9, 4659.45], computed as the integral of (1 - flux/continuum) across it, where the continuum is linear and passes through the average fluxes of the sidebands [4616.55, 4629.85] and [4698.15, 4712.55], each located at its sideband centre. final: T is 0.3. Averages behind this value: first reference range 1.01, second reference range 0.919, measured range 0.961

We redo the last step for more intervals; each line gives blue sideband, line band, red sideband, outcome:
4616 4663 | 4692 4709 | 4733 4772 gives 0.71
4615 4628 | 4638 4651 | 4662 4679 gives 0.95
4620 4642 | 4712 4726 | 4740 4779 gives -0.82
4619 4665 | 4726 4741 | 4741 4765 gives 0.13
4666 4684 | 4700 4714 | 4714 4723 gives 1.11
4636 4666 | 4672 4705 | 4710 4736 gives 0.70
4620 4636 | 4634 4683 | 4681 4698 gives 0.84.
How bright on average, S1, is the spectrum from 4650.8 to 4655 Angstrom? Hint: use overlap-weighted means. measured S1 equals 0.999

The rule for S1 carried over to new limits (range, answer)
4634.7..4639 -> 0.866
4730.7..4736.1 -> 0.894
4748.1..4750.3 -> 0.975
